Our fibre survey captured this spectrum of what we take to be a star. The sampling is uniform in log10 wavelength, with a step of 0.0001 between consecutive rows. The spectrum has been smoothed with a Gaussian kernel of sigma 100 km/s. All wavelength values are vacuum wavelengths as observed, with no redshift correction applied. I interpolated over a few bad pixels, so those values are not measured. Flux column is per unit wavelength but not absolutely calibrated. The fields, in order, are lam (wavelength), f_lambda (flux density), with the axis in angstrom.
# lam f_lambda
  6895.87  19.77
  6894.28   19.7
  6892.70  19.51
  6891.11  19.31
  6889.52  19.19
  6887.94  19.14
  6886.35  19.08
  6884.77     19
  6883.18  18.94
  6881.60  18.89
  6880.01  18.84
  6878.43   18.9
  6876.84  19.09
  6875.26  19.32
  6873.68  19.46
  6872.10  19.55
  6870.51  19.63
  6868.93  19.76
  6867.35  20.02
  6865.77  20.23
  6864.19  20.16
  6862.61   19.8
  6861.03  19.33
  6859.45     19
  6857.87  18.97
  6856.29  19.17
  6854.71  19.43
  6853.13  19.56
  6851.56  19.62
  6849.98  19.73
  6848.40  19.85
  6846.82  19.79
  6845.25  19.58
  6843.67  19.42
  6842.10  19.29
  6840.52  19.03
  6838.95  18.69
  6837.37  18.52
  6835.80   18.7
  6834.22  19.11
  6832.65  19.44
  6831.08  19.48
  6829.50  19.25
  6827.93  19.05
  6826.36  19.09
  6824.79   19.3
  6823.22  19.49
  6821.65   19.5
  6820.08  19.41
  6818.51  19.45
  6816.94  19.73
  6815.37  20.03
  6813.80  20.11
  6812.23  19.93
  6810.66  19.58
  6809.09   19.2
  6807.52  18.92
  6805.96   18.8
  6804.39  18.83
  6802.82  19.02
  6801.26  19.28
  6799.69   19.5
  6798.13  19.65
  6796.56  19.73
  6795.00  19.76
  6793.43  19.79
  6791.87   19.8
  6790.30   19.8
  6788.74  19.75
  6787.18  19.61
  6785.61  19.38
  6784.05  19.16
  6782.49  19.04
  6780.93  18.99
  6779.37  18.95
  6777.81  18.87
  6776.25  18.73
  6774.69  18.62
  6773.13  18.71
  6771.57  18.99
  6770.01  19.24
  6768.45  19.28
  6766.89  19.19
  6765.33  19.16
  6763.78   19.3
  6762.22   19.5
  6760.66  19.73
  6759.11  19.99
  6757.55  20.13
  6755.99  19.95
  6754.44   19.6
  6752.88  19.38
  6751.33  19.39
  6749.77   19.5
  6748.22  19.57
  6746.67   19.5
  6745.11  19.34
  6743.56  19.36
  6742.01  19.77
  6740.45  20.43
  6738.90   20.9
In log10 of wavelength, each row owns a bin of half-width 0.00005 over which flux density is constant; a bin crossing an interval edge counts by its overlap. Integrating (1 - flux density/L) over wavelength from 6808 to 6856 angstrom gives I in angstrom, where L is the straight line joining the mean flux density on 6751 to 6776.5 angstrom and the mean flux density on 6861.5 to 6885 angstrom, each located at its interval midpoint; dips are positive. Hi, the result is 0.02 angstrom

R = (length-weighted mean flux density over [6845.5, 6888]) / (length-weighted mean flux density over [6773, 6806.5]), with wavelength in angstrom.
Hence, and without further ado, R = 1.0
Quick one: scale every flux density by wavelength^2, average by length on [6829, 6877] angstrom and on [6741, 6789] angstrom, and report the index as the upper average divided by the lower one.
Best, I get 1.0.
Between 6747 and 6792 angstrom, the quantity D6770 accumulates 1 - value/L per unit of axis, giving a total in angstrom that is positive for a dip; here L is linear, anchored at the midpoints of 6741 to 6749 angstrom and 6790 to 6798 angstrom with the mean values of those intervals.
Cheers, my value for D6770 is 0.7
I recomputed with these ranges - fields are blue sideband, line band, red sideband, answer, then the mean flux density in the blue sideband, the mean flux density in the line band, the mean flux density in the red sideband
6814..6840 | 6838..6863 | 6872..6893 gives -0.2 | 19.3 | 19.4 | 19.1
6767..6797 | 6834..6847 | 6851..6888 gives 0.2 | 19.3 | 19.1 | 19.4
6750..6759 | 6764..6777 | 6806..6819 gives 0.4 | 19.7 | 19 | 19.6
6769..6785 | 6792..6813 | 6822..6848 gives -0.4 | 18.9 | 19.4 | 19.2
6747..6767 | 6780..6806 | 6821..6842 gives -0.1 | 19.6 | 19.4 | 19.1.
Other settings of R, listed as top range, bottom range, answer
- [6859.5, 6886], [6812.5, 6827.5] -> 0.99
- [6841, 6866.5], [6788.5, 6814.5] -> 1.00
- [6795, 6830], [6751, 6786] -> 1.01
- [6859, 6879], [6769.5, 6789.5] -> 1.03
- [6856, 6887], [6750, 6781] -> 1.00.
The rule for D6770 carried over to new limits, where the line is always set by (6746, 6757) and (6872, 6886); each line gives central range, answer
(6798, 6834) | -0.10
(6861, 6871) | -0.39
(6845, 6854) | -0.23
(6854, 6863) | -0.04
